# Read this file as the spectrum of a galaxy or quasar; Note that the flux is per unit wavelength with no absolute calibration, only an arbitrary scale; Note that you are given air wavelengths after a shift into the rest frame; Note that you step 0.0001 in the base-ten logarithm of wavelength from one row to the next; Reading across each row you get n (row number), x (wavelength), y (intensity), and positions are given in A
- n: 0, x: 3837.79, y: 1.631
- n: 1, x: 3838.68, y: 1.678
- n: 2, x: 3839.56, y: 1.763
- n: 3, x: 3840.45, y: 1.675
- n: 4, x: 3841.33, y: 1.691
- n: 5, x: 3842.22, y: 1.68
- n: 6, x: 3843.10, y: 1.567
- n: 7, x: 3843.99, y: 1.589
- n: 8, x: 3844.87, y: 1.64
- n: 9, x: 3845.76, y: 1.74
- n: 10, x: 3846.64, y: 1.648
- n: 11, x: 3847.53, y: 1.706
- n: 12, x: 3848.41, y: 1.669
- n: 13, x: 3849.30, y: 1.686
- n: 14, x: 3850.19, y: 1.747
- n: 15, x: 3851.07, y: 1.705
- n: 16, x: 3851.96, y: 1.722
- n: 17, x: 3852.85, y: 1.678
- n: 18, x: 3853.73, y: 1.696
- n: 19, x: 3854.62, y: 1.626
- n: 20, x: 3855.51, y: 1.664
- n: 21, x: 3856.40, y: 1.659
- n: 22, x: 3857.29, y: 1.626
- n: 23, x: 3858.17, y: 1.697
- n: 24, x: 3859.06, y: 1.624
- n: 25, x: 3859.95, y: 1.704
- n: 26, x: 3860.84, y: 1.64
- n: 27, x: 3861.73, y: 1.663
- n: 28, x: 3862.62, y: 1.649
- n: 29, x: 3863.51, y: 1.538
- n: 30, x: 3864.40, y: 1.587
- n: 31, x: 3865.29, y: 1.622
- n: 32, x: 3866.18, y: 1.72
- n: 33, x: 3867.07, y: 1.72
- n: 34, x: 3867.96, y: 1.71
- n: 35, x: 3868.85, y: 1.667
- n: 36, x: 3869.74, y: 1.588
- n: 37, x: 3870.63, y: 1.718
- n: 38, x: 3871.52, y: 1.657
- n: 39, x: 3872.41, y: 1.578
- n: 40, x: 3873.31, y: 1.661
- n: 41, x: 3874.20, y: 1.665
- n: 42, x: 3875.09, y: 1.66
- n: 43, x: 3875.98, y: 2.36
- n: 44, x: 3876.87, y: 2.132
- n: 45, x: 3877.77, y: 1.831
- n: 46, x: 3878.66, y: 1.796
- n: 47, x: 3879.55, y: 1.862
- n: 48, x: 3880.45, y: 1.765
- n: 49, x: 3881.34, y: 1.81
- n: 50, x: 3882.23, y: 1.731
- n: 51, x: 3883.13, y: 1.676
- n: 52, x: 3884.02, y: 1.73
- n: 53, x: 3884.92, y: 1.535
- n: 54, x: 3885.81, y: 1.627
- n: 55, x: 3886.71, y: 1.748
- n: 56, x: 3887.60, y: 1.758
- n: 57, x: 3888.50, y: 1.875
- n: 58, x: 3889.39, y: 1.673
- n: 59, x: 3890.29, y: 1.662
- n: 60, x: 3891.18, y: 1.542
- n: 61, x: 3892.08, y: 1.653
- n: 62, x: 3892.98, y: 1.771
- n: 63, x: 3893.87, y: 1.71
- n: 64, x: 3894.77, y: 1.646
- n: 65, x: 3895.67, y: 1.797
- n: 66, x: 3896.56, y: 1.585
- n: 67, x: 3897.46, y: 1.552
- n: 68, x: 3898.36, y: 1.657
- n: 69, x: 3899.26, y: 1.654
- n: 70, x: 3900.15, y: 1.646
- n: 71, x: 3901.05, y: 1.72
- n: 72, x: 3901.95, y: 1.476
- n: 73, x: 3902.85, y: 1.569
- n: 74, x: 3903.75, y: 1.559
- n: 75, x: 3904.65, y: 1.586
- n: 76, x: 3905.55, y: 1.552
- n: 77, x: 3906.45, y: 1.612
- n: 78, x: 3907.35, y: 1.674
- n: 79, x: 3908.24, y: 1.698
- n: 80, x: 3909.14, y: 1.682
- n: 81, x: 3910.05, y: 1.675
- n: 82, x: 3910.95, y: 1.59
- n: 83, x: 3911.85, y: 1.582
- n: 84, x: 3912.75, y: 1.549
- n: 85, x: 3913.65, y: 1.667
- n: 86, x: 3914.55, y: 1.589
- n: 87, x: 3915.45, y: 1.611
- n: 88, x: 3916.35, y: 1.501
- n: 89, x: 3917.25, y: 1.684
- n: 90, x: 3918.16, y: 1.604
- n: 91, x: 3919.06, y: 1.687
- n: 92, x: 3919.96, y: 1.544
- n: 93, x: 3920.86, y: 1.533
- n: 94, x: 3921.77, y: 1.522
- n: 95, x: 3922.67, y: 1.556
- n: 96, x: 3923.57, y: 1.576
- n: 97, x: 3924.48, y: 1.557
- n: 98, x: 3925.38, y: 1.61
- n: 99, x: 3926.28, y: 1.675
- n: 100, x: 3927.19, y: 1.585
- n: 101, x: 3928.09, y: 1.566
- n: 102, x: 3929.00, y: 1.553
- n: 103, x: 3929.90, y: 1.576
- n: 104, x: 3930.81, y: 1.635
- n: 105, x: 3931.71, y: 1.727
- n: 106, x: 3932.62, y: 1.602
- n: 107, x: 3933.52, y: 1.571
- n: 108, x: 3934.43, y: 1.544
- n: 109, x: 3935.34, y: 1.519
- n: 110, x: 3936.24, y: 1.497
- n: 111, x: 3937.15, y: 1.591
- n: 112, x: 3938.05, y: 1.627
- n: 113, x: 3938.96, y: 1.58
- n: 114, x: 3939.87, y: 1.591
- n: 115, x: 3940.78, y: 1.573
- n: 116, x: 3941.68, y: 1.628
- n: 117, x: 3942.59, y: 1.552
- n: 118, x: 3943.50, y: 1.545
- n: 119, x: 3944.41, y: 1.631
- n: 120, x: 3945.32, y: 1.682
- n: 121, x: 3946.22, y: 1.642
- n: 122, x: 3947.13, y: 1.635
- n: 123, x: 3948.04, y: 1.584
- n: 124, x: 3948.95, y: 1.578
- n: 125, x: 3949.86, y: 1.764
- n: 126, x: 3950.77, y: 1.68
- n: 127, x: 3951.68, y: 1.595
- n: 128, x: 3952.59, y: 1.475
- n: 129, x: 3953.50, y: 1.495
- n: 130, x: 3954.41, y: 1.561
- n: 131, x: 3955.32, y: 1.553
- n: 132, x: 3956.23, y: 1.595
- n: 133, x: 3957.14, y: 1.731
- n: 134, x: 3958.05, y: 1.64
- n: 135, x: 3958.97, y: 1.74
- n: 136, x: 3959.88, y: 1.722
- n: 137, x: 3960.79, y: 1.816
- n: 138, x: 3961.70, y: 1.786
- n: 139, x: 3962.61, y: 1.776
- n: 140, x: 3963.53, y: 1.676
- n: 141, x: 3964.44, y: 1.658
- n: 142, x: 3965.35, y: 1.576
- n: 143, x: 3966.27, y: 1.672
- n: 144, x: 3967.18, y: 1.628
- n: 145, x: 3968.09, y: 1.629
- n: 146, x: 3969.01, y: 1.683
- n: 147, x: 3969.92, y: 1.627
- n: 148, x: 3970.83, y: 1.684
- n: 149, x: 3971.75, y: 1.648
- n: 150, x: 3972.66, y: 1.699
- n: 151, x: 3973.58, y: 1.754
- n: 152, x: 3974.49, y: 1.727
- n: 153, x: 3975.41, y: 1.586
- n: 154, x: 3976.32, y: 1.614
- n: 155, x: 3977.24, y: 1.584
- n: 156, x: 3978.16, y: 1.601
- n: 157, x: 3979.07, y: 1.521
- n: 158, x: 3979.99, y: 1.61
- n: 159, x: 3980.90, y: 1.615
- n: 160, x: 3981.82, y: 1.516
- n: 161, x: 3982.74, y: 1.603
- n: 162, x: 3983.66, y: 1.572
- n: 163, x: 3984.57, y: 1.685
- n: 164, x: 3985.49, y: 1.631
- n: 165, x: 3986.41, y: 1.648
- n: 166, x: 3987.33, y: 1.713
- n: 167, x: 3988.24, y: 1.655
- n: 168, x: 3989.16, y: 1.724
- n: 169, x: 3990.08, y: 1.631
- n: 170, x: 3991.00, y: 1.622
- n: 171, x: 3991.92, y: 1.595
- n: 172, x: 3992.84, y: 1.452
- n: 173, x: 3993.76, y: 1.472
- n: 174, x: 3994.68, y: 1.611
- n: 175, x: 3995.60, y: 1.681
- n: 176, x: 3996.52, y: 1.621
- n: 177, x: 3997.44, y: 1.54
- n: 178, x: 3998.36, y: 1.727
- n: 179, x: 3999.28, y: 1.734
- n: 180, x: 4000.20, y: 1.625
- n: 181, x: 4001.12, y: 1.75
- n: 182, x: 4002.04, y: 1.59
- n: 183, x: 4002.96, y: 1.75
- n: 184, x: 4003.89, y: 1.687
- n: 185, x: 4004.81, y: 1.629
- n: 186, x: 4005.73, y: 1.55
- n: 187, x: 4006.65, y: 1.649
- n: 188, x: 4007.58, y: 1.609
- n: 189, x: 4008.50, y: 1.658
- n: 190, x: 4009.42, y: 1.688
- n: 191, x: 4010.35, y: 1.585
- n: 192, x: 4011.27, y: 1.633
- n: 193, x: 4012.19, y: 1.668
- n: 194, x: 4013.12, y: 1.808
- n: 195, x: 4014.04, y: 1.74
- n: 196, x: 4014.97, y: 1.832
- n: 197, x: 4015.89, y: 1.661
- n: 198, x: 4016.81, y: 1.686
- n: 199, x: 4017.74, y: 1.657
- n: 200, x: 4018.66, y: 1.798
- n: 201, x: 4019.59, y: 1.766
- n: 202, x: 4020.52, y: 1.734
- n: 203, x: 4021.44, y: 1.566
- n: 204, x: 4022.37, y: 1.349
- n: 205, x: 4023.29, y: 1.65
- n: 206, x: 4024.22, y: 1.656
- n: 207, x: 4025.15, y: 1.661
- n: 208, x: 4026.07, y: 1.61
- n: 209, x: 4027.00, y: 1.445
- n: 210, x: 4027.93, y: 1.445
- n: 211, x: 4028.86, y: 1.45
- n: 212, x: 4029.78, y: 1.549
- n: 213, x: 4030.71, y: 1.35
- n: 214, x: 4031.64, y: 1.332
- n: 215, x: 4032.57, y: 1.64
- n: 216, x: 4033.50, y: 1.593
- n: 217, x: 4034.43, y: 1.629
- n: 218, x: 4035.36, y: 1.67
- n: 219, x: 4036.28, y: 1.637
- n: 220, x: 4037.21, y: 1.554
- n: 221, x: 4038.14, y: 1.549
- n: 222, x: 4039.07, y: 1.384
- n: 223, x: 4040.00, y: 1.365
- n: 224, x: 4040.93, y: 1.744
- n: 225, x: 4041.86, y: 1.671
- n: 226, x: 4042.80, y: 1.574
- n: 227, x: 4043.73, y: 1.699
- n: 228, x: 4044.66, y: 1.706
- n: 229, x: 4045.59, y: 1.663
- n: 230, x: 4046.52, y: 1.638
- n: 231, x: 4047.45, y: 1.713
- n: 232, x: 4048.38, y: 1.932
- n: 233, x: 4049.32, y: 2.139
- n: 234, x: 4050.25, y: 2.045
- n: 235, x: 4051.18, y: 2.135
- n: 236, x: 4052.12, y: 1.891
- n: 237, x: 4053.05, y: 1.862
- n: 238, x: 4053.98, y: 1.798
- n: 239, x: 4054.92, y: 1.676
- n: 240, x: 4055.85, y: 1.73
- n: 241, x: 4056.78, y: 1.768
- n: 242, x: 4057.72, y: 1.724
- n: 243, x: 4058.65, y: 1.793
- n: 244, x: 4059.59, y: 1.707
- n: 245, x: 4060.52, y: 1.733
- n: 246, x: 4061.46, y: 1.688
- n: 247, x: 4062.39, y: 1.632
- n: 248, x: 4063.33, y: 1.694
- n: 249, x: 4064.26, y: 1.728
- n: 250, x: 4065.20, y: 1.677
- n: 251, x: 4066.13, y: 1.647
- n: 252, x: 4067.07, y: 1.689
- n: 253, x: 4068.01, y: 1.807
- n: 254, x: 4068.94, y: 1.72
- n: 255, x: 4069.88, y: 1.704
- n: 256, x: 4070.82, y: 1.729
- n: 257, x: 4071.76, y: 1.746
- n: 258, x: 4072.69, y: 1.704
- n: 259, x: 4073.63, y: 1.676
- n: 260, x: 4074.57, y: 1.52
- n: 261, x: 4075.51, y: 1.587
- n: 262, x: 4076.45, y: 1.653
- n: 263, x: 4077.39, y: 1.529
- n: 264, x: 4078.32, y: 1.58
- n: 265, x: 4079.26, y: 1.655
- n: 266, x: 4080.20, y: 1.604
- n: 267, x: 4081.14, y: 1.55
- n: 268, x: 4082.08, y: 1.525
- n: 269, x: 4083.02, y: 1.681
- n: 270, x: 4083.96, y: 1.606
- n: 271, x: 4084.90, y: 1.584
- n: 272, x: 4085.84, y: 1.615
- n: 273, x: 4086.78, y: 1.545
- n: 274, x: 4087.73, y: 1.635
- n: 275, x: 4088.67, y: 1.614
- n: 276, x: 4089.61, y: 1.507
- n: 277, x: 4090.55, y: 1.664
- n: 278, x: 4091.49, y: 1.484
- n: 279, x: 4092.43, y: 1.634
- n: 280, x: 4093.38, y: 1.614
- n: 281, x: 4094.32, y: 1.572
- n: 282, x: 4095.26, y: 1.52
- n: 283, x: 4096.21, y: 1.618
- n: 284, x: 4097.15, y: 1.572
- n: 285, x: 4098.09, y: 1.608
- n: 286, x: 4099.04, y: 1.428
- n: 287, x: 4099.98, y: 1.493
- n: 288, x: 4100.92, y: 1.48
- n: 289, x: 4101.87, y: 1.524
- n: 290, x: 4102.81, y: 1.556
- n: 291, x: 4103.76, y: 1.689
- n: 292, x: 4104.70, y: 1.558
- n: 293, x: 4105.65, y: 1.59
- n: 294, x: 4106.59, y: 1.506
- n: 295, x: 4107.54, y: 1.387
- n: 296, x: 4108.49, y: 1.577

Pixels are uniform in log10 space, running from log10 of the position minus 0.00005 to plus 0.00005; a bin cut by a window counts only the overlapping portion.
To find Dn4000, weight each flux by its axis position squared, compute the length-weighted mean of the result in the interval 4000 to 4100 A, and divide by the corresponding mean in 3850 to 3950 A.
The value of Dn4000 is 1.1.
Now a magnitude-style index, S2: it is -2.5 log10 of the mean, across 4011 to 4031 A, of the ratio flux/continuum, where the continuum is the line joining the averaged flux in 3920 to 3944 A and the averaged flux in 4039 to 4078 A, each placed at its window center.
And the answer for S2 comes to 0.04 mag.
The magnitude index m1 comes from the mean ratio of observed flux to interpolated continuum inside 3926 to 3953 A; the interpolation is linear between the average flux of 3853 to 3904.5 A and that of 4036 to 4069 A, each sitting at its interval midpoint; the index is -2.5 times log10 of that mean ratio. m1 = 0.07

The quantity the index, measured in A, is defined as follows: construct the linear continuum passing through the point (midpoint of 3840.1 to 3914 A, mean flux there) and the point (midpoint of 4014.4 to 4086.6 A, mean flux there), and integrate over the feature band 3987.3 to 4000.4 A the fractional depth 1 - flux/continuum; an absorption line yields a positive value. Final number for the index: 0.35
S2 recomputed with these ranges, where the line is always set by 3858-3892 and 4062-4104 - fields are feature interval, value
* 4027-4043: 0.07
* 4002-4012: 0.01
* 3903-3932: 0.06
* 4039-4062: -0.08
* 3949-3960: 0.03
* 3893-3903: 0.04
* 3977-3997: 0.03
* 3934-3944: 0.08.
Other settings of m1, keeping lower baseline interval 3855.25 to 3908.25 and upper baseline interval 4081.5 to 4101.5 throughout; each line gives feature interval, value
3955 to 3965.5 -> -0.03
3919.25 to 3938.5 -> 0.05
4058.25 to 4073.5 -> -0.08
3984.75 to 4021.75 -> -0.03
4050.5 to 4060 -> -0.14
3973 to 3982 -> 0.01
